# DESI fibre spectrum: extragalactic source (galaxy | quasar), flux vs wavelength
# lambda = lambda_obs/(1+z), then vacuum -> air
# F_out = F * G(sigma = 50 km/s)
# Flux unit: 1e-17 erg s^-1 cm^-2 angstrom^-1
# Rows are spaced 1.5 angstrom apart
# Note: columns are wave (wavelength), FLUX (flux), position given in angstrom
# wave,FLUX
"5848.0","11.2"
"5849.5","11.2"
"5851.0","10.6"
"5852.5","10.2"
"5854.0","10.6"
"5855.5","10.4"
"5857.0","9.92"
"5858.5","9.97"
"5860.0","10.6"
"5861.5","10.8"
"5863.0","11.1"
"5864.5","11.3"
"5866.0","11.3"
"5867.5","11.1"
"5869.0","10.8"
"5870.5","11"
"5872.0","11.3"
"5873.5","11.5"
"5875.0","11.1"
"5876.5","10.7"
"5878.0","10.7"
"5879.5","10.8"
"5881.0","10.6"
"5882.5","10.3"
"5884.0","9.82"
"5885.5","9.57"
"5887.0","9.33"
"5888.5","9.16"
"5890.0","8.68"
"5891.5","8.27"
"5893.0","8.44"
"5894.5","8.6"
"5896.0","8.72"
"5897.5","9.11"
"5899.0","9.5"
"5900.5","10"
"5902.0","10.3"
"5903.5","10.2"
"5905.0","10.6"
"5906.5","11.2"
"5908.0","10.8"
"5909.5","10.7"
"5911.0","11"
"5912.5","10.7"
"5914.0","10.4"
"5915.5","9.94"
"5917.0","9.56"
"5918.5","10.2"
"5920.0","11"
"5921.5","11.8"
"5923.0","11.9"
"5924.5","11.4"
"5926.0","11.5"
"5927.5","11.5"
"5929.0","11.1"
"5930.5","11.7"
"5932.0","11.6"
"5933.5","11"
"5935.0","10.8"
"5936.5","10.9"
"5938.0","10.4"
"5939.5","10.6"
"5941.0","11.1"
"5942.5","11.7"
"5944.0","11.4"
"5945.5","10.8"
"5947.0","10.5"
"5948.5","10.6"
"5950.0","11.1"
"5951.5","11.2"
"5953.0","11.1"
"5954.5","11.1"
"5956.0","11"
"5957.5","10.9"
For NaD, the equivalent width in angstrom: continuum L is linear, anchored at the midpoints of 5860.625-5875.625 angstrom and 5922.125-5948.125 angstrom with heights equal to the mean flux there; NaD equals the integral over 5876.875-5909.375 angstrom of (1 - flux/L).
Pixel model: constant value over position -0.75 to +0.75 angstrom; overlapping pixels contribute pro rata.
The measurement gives 3.98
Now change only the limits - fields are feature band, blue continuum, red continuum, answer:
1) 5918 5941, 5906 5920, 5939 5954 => -0.9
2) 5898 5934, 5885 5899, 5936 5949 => -3.5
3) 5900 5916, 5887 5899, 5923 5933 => -1.0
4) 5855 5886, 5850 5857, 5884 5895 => -3.2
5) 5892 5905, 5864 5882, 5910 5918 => 1.4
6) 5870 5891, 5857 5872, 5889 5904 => -0.6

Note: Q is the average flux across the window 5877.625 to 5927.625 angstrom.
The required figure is 10.2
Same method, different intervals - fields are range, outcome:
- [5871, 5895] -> 9.95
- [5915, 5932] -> 11.1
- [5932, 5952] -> 11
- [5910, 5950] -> 11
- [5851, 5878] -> 10.8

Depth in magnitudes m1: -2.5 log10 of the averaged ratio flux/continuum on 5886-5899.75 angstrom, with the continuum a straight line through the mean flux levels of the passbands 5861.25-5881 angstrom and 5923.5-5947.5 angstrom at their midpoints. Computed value 0.24 mag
